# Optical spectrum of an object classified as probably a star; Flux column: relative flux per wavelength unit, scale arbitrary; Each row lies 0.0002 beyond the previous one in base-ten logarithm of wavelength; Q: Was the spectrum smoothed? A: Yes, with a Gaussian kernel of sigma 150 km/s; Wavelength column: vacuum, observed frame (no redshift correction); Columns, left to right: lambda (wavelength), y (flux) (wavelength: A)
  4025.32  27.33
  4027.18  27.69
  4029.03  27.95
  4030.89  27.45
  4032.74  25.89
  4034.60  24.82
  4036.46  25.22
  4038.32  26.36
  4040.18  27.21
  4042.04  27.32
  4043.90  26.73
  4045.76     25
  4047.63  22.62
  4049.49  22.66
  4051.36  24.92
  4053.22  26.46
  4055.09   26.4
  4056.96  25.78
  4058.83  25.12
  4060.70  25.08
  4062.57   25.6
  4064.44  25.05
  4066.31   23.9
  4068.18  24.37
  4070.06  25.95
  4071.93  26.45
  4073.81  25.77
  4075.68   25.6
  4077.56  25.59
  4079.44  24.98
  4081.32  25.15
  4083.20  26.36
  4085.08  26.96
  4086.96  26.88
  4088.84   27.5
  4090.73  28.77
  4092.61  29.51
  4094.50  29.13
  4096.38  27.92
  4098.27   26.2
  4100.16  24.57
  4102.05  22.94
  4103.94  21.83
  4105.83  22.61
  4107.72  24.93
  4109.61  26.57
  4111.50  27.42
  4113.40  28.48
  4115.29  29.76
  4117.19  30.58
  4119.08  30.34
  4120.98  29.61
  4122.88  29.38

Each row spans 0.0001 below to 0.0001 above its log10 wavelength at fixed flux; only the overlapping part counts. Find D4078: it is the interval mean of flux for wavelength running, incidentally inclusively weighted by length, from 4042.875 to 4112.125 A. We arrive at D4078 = 25.7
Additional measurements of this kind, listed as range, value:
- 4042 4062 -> 25.2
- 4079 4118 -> 26.6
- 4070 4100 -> 26.8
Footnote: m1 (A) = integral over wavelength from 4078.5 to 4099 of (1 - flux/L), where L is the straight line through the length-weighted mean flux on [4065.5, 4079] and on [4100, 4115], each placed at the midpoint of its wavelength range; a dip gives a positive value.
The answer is -1.6 A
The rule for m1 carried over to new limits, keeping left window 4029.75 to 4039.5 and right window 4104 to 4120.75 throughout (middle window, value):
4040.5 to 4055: 0.5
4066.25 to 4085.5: 0.8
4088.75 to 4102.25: -0.1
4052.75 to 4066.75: 0.5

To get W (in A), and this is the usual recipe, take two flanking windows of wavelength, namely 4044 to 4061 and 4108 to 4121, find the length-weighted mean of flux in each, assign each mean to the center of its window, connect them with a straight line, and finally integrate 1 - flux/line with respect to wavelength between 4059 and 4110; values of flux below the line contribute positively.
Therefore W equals 2.1 A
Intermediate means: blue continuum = 25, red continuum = 28.7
